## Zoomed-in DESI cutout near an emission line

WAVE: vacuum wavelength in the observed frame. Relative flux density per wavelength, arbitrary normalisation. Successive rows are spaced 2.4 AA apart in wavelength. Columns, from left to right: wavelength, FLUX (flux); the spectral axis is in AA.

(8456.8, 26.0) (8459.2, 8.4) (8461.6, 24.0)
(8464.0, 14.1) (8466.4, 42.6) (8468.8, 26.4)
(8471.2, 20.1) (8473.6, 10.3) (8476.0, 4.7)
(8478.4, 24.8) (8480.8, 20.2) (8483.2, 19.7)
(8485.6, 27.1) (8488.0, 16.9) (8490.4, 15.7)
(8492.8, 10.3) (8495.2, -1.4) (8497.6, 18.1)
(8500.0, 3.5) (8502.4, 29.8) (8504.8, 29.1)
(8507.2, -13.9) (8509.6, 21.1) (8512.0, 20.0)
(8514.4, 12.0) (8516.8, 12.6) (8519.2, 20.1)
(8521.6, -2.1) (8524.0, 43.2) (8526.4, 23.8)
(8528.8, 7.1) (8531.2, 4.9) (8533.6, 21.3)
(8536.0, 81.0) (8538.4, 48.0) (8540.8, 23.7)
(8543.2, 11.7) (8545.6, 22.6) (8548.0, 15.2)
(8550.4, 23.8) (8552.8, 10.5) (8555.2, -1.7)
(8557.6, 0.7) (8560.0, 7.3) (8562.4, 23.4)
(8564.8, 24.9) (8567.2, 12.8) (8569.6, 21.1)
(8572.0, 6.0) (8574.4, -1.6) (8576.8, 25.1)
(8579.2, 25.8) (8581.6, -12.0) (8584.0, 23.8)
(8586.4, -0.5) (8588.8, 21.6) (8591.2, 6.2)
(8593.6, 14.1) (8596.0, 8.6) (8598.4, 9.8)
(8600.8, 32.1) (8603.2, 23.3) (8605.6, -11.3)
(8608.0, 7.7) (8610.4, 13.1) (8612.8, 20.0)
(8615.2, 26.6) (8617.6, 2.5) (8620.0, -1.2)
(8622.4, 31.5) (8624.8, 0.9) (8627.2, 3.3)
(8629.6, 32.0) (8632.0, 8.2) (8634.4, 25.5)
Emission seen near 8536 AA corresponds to [O III] 5007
